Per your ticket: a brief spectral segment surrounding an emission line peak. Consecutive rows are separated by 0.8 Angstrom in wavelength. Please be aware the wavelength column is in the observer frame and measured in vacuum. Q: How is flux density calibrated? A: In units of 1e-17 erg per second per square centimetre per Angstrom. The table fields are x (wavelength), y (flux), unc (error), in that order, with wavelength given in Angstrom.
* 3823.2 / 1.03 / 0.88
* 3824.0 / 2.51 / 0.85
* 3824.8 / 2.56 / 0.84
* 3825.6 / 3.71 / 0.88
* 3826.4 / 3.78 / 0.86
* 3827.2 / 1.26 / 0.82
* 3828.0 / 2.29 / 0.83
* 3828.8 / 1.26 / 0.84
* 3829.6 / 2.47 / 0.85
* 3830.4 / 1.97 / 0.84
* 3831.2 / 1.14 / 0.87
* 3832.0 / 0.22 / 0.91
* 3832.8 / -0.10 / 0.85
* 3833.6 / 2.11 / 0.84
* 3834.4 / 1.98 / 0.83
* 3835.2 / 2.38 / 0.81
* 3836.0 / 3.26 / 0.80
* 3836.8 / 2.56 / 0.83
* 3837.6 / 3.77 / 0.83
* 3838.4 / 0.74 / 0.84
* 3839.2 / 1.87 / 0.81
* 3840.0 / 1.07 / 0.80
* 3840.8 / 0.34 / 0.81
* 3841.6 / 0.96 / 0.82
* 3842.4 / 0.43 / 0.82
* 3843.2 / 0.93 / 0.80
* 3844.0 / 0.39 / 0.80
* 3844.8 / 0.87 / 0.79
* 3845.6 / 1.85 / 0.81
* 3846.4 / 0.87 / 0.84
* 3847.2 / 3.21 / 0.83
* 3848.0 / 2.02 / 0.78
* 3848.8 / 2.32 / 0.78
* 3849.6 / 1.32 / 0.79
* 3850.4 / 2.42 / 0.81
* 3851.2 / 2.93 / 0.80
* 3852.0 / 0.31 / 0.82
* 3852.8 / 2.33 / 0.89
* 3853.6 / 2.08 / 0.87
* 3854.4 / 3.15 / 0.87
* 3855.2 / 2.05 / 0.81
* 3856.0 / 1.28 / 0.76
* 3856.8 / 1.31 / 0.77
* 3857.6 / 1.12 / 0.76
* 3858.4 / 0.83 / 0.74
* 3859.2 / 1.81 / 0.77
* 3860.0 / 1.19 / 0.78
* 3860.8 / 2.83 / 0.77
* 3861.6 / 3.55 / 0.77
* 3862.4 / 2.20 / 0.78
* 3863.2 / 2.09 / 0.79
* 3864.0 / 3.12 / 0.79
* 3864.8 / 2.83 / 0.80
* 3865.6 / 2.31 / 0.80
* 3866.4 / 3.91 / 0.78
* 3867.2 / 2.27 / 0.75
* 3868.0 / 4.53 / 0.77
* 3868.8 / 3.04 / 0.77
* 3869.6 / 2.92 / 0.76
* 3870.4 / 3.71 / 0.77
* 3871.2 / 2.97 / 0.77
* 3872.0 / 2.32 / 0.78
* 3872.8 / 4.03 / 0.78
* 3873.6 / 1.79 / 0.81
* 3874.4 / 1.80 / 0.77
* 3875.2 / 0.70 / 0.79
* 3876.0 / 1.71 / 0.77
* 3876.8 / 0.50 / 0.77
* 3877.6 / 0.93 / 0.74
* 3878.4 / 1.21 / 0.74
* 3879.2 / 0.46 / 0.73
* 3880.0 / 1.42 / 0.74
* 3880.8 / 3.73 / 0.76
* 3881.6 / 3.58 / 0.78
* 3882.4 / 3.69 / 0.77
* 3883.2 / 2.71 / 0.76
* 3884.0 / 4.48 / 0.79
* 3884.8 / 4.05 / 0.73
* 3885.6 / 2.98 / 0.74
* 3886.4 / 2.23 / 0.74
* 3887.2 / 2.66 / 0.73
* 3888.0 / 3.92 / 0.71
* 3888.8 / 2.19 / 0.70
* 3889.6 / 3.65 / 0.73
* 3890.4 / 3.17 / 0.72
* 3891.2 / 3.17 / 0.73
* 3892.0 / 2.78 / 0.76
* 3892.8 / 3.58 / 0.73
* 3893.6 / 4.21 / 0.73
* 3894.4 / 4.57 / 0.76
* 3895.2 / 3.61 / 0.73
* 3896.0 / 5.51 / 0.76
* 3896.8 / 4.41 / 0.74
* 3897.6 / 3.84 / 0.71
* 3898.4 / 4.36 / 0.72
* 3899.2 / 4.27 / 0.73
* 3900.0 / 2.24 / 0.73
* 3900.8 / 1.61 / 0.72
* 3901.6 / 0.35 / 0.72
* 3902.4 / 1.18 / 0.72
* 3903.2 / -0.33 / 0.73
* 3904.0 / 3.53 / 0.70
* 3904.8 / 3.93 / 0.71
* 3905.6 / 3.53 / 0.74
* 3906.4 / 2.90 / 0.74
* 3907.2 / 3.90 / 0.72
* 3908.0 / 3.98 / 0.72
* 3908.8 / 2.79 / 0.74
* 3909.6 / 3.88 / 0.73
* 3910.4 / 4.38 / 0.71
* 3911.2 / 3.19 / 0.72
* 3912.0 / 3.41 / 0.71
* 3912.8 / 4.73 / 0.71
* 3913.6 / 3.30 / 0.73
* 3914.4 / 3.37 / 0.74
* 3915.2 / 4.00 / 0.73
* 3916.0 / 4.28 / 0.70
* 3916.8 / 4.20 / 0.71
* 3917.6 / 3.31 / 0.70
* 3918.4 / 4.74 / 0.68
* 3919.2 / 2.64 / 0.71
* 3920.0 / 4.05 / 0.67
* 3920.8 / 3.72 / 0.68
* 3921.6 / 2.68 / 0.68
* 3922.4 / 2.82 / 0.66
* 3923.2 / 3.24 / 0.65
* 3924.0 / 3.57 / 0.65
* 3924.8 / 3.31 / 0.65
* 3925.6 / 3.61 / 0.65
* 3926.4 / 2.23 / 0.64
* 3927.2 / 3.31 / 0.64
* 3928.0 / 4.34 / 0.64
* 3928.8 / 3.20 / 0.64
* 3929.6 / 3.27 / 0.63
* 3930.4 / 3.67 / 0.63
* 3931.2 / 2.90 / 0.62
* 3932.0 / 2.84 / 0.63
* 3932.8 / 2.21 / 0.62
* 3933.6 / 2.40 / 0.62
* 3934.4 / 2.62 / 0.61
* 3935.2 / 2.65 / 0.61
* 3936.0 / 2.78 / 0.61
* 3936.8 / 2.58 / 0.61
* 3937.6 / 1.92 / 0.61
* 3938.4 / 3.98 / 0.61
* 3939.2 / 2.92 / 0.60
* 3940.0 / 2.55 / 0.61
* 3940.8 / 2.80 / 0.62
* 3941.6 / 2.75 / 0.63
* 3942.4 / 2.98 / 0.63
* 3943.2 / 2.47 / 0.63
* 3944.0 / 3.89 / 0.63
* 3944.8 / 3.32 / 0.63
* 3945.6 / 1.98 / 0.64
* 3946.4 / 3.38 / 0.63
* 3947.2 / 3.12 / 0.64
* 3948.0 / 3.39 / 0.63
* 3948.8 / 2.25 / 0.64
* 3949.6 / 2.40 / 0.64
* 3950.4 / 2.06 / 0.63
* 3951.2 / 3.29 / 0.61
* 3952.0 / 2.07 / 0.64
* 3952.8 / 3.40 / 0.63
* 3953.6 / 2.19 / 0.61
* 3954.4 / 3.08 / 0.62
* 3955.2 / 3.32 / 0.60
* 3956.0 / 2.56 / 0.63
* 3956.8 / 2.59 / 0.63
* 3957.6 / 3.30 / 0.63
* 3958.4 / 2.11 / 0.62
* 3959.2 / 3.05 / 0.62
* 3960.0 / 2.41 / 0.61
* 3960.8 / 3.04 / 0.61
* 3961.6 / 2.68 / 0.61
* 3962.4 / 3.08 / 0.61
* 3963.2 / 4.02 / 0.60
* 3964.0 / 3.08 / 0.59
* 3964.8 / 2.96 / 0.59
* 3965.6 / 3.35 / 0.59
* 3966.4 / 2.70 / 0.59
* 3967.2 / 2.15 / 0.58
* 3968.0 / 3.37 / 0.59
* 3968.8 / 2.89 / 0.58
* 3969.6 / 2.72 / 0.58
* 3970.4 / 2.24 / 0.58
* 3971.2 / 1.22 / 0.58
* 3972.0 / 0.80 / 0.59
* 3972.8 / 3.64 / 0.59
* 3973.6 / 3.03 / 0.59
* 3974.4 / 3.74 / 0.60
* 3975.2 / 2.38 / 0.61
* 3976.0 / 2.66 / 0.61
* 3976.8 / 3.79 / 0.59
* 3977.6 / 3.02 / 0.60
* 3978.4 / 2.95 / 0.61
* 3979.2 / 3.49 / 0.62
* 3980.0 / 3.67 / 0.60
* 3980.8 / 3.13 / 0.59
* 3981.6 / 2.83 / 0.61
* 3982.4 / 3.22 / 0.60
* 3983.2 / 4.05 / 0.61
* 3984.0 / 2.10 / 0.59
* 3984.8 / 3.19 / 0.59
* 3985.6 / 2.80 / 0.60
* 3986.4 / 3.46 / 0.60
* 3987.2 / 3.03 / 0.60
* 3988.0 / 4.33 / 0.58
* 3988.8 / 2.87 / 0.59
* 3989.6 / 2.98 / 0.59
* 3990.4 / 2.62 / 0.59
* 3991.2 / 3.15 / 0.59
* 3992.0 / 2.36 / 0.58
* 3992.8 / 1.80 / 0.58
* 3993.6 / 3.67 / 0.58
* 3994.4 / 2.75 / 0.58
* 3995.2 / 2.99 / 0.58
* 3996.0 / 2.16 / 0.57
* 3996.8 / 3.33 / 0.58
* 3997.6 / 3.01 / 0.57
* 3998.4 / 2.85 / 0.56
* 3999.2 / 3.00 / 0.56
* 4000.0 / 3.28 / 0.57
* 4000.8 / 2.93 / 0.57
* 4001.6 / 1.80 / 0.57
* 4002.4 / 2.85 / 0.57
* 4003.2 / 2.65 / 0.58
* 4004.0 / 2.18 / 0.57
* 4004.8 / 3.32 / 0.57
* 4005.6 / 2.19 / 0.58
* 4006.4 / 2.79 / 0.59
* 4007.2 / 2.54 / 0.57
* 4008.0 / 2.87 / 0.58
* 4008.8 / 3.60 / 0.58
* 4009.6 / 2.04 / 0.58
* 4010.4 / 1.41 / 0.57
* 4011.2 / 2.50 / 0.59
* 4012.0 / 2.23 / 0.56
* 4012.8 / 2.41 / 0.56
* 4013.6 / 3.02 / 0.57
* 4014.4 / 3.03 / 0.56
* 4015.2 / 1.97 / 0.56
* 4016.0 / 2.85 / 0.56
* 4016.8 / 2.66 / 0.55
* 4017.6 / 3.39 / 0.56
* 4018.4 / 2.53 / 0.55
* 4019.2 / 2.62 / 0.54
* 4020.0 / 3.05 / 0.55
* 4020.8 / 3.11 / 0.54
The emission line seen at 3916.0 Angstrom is Lyman alpha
